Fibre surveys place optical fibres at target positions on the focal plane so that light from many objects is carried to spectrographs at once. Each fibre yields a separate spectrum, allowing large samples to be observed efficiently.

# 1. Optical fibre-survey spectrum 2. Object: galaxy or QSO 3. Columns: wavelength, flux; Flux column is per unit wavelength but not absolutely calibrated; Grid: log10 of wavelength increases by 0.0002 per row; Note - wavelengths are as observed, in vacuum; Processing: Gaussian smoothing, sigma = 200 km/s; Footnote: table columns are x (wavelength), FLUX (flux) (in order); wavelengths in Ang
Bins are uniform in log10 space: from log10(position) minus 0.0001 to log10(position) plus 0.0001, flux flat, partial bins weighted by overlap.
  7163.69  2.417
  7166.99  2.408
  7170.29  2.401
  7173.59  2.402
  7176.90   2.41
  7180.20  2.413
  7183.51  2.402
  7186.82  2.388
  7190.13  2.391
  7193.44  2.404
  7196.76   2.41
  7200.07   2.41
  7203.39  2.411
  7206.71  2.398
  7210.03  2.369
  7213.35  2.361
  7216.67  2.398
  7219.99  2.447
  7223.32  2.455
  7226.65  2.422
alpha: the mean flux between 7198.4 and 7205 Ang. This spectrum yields 2.41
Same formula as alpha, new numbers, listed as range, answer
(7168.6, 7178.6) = 2.41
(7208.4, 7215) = 2.37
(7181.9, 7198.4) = 2.4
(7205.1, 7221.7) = 2.4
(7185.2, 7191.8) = 2.39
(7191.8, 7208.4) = 2.41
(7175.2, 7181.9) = 2.41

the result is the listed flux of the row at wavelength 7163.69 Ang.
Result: 2.417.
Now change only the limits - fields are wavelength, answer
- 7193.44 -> 2.404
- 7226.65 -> 2.422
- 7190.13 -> 2.391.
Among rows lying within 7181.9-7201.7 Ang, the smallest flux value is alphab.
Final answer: 2.388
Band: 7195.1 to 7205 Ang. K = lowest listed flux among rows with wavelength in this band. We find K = 2.41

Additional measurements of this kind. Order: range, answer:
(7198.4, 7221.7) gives 2.361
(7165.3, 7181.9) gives 2.401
